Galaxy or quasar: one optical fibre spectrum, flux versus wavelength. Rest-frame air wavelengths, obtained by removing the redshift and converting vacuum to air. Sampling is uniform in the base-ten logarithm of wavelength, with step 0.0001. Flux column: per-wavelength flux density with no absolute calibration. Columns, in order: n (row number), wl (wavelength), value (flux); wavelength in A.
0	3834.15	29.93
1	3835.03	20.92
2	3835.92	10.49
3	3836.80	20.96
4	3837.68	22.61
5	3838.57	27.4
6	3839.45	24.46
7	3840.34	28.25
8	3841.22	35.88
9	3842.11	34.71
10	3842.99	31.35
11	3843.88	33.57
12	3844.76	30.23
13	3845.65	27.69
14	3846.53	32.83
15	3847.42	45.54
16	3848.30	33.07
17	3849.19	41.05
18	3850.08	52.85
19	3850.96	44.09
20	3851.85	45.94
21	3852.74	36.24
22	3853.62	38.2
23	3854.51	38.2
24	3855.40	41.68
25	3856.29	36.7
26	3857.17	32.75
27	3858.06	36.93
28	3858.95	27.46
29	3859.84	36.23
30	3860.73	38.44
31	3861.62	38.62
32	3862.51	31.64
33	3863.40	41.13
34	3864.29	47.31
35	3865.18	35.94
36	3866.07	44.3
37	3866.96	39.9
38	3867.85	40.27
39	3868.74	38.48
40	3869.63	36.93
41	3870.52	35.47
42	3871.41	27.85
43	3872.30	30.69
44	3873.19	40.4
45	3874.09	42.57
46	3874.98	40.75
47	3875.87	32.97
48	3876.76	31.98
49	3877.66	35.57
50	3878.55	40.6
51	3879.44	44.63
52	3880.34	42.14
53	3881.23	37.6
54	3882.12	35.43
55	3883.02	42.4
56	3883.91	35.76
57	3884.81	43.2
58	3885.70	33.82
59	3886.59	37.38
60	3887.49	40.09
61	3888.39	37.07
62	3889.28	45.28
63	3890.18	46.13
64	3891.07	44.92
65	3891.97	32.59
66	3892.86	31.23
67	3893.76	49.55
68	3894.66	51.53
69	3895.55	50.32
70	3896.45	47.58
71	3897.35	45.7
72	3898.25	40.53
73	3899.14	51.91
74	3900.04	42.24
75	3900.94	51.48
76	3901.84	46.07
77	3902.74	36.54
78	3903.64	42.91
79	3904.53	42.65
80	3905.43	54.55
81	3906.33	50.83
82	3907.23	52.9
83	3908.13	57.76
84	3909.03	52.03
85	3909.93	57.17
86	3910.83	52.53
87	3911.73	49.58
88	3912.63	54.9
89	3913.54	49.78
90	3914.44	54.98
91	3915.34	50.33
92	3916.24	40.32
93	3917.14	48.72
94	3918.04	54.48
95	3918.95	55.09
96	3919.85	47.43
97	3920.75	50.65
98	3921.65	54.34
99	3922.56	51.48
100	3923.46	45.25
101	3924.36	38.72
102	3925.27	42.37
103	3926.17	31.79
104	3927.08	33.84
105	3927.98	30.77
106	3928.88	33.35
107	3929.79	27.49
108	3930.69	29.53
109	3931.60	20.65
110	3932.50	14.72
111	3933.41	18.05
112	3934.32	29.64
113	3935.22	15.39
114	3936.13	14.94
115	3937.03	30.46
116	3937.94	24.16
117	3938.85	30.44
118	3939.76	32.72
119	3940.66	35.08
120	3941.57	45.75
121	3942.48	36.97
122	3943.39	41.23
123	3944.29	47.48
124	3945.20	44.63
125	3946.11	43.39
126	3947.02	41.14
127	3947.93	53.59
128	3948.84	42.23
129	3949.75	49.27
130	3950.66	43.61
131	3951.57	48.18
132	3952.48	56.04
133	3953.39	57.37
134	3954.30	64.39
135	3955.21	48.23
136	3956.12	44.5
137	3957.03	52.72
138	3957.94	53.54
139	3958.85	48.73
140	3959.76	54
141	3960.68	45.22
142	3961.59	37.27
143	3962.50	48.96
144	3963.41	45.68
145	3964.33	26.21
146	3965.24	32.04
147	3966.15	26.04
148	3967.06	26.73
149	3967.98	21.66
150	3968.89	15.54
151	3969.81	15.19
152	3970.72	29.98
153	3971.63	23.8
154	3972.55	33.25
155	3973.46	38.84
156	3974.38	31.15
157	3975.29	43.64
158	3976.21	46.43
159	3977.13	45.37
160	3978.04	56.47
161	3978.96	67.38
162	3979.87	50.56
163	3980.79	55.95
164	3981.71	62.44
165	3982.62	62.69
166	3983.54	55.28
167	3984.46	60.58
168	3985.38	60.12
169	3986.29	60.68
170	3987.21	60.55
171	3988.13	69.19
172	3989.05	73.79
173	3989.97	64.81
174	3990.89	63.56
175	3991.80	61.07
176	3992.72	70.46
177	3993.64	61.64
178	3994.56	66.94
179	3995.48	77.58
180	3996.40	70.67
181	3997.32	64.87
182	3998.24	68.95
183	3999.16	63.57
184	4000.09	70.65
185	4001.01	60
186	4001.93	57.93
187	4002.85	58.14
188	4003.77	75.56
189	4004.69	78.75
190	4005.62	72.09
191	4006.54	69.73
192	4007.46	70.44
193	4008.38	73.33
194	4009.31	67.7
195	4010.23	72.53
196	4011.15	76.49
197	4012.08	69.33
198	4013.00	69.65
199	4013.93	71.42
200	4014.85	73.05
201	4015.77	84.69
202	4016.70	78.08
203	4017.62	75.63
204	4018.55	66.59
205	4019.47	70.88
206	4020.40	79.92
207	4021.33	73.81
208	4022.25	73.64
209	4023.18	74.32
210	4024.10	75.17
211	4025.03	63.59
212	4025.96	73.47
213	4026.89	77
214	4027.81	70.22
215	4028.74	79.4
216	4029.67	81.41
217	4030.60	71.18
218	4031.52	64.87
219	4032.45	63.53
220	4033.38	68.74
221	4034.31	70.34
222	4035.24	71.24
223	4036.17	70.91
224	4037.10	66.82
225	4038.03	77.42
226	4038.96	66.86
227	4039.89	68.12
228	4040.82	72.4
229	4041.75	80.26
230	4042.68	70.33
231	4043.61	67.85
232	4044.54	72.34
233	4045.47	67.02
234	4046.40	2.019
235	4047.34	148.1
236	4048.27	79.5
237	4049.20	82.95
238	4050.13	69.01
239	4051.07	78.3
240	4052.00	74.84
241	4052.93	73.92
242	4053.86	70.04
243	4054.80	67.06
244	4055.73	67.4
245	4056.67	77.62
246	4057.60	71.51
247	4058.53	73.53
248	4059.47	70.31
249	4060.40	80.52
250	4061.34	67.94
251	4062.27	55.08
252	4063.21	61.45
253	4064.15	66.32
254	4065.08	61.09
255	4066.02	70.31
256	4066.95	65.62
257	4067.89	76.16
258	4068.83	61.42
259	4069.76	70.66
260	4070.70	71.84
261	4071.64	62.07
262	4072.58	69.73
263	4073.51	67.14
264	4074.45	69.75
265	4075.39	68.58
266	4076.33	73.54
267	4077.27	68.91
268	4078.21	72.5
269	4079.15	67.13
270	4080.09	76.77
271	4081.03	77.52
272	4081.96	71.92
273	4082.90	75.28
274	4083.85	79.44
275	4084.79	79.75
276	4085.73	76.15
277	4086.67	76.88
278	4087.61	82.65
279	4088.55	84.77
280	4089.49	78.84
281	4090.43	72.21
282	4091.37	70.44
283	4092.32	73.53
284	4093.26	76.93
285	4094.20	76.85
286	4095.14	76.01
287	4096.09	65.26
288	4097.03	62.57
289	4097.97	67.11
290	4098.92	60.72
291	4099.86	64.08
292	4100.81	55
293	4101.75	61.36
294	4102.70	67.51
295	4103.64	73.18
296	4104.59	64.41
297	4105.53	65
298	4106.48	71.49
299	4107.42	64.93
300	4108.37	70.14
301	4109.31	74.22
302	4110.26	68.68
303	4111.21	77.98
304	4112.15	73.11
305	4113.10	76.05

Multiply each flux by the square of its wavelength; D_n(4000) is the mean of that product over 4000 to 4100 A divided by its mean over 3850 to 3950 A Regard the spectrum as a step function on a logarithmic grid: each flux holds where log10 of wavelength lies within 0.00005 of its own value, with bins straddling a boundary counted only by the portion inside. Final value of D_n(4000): 1.9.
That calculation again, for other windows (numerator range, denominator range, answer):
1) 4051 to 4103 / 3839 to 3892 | 2.09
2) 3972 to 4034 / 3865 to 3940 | 1.71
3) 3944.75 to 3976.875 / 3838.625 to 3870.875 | 1.17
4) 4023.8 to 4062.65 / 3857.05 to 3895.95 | 2.02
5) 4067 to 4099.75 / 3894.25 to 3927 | 1.63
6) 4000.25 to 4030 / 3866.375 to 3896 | 1.97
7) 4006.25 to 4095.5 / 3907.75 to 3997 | 1.67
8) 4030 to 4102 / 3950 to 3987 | 1.65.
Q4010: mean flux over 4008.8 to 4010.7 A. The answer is 70.2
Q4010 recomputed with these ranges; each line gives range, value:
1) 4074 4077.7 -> 70.1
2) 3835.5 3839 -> 20.4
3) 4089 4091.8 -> 74.1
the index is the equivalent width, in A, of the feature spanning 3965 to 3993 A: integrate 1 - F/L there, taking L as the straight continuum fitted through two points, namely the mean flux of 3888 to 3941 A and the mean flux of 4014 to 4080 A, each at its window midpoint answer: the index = 4.3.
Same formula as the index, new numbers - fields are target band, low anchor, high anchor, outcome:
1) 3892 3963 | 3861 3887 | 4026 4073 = 6.3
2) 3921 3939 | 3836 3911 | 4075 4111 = 6.2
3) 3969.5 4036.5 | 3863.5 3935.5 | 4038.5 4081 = -4.3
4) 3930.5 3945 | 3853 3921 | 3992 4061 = 6.5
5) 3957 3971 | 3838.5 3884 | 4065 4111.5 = 4.4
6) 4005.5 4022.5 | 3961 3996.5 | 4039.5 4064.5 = -3.7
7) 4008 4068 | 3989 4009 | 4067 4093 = -1.3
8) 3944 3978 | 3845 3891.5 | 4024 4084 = 8.2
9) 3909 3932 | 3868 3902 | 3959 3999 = -0.2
